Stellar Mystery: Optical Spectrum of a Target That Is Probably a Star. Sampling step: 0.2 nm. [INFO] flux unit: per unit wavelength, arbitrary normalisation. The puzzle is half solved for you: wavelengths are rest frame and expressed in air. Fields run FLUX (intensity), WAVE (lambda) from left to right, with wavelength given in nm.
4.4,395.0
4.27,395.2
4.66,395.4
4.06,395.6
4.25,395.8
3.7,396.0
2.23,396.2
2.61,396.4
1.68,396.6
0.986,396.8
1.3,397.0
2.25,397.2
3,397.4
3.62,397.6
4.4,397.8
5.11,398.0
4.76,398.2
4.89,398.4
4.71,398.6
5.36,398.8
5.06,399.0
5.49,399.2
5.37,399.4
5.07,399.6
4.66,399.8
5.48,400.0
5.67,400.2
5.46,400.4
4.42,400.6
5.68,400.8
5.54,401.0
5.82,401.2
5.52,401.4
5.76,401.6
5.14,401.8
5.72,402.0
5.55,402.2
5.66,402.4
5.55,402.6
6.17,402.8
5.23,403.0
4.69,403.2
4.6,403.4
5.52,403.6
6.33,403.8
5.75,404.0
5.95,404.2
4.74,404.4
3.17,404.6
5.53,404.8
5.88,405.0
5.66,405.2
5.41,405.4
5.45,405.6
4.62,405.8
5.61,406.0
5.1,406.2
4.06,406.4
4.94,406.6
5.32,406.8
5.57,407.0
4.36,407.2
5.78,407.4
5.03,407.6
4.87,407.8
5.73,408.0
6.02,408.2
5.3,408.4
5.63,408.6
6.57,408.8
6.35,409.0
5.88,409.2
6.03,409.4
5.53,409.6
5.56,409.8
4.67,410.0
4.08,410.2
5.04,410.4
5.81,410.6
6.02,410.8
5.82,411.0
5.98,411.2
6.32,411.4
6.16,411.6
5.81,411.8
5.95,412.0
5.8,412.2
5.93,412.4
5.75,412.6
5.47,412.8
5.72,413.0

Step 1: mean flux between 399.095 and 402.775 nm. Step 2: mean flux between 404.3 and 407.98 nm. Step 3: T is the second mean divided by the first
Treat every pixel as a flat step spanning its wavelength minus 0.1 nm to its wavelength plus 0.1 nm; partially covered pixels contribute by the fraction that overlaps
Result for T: 0.9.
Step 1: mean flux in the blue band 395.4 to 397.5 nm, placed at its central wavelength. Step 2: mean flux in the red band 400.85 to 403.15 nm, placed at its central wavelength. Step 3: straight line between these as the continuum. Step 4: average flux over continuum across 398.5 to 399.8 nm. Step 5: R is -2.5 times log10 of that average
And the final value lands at -0.24 mag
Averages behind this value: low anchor 2.7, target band 5.14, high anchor 5.59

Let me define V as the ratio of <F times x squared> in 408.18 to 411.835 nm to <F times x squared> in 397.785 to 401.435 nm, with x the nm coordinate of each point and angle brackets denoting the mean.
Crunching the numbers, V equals 1.2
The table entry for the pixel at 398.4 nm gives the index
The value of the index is 4.89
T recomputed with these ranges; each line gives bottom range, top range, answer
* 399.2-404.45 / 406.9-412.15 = 1.03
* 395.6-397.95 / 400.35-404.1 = 1.93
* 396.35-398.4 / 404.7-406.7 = 1.70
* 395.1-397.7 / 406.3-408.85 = 1.78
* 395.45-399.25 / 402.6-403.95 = 1.49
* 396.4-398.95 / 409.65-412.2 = 1.60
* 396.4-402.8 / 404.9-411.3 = 1.17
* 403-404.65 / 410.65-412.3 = 1.16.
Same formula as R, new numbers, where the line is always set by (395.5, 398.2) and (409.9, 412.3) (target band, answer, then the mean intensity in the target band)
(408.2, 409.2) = -0.15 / 5.96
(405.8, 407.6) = -0.05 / 5.06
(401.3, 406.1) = -0.25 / 5.38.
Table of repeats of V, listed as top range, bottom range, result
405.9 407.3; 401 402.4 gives 0.92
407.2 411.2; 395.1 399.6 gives 1.53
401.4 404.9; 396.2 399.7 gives 1.44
